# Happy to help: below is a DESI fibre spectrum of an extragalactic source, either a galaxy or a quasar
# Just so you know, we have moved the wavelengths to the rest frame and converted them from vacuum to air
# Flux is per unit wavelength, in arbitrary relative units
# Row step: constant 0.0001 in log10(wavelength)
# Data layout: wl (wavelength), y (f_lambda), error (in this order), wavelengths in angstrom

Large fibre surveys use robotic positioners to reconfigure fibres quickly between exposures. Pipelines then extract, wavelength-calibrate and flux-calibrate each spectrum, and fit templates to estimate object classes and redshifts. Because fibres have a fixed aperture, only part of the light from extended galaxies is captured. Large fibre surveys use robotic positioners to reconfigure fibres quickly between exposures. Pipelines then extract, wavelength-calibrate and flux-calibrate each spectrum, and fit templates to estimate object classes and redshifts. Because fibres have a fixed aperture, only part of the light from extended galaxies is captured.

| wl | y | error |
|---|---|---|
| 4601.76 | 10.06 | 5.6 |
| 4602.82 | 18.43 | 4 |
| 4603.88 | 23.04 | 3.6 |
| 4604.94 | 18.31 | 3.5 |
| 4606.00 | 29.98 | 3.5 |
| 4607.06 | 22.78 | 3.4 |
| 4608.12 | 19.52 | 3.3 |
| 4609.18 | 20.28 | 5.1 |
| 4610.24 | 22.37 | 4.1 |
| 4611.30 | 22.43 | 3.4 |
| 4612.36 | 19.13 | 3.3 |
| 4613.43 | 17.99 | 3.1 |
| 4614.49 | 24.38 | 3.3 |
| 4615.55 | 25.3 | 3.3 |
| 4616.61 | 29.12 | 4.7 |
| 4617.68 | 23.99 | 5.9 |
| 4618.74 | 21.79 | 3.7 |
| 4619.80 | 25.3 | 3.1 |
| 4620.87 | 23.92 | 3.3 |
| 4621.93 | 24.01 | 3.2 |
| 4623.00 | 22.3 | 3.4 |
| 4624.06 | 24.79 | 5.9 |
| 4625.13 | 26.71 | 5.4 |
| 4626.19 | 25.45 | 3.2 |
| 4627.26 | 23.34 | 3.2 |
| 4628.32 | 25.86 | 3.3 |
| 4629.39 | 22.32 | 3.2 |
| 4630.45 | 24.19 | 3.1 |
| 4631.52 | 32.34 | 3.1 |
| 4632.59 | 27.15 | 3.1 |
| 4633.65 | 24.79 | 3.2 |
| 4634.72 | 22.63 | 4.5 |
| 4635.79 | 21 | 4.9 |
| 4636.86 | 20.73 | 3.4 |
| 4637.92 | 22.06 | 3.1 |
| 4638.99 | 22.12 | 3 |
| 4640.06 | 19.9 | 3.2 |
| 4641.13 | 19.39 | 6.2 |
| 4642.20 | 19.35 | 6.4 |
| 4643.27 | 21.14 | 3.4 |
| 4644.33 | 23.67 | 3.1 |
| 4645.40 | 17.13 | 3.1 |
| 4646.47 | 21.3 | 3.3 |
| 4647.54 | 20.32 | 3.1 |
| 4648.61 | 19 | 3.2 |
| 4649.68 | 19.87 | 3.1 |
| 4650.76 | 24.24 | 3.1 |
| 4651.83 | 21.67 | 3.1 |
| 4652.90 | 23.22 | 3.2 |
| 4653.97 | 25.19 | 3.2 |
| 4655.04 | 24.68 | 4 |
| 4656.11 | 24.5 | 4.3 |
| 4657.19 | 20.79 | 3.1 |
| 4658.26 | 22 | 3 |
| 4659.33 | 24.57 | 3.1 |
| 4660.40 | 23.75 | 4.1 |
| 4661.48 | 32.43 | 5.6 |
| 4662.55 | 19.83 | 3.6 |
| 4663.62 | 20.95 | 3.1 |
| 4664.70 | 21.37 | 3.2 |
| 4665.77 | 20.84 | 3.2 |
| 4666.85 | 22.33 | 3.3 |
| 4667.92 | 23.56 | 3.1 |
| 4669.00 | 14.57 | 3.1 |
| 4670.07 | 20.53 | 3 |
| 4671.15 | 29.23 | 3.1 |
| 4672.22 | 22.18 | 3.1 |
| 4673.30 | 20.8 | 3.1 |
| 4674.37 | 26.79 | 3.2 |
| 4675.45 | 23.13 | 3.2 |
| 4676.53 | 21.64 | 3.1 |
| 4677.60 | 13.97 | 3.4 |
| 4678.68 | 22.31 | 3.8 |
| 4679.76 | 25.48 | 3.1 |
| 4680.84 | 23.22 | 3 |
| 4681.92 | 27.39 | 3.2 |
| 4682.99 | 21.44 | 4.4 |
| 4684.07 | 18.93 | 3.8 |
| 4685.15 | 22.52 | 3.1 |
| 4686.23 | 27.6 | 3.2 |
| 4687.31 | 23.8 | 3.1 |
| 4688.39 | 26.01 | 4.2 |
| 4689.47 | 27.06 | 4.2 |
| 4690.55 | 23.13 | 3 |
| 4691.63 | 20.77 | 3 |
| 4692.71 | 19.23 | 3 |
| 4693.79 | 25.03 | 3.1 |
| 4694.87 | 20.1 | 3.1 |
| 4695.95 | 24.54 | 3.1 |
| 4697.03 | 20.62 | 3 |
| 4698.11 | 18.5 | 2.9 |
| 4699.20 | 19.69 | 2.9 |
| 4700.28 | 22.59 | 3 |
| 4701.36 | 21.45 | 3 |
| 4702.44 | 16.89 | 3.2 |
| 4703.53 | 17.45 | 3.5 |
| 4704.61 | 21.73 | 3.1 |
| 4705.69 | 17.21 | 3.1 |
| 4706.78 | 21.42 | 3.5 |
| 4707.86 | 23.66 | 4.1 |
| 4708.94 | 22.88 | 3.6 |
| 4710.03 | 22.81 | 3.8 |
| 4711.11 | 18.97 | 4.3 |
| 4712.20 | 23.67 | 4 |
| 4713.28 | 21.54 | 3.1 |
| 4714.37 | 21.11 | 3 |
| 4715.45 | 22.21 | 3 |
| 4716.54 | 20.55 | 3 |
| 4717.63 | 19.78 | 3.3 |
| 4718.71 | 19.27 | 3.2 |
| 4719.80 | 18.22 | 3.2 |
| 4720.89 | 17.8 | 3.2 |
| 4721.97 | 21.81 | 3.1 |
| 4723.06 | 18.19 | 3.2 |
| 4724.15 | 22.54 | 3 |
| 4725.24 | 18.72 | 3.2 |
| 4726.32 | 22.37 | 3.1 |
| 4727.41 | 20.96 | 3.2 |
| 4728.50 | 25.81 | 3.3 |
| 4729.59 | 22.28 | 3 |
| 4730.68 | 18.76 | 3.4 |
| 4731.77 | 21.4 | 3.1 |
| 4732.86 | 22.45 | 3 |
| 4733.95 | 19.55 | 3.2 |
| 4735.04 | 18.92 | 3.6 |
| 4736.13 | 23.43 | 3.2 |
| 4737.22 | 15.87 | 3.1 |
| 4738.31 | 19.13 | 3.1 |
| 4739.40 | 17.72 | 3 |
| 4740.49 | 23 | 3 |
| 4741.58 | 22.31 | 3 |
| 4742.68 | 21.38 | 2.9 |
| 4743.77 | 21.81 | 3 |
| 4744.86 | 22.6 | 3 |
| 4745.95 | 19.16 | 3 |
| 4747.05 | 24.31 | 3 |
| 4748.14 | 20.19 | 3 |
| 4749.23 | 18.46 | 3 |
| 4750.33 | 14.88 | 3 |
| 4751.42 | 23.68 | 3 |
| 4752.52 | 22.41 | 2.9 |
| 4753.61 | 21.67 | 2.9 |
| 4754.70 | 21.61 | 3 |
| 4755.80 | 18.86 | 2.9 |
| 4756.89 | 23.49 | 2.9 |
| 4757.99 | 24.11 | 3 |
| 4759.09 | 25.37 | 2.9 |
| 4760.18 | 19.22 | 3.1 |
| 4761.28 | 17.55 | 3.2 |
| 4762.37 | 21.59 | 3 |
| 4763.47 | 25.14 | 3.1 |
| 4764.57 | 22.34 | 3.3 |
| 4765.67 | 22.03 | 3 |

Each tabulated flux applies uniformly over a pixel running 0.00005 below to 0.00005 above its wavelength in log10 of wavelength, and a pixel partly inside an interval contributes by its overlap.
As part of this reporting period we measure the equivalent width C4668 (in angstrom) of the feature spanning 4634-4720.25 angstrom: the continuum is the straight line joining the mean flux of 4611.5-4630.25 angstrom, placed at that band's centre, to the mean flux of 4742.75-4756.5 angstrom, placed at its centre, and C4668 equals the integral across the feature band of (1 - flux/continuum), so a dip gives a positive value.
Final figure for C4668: 2.5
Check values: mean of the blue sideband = 23.8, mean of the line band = 21.9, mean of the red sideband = 20.9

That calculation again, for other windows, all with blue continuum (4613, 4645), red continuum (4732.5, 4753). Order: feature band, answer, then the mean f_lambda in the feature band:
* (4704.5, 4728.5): 0.42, 20.9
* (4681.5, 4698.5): -0.75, 22.9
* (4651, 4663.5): -0.53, 23.8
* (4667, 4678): 0.32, 21.8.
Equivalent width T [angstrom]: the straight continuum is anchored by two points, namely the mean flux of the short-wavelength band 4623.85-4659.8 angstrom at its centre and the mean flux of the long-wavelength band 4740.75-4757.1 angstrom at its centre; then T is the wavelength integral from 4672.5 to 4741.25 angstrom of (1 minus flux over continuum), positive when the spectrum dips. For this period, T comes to 1.3 angstrom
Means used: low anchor 22.8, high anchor 21.1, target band 21.4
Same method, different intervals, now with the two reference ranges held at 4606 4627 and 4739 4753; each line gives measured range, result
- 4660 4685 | -0.1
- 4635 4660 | 1.3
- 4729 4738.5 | 0.4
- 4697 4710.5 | 0.8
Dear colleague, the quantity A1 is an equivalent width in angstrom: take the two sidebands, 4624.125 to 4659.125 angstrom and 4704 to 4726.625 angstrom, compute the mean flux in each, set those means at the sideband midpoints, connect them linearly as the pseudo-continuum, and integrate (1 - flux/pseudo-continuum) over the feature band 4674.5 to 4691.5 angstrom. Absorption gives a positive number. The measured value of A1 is -1.2 angstrom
